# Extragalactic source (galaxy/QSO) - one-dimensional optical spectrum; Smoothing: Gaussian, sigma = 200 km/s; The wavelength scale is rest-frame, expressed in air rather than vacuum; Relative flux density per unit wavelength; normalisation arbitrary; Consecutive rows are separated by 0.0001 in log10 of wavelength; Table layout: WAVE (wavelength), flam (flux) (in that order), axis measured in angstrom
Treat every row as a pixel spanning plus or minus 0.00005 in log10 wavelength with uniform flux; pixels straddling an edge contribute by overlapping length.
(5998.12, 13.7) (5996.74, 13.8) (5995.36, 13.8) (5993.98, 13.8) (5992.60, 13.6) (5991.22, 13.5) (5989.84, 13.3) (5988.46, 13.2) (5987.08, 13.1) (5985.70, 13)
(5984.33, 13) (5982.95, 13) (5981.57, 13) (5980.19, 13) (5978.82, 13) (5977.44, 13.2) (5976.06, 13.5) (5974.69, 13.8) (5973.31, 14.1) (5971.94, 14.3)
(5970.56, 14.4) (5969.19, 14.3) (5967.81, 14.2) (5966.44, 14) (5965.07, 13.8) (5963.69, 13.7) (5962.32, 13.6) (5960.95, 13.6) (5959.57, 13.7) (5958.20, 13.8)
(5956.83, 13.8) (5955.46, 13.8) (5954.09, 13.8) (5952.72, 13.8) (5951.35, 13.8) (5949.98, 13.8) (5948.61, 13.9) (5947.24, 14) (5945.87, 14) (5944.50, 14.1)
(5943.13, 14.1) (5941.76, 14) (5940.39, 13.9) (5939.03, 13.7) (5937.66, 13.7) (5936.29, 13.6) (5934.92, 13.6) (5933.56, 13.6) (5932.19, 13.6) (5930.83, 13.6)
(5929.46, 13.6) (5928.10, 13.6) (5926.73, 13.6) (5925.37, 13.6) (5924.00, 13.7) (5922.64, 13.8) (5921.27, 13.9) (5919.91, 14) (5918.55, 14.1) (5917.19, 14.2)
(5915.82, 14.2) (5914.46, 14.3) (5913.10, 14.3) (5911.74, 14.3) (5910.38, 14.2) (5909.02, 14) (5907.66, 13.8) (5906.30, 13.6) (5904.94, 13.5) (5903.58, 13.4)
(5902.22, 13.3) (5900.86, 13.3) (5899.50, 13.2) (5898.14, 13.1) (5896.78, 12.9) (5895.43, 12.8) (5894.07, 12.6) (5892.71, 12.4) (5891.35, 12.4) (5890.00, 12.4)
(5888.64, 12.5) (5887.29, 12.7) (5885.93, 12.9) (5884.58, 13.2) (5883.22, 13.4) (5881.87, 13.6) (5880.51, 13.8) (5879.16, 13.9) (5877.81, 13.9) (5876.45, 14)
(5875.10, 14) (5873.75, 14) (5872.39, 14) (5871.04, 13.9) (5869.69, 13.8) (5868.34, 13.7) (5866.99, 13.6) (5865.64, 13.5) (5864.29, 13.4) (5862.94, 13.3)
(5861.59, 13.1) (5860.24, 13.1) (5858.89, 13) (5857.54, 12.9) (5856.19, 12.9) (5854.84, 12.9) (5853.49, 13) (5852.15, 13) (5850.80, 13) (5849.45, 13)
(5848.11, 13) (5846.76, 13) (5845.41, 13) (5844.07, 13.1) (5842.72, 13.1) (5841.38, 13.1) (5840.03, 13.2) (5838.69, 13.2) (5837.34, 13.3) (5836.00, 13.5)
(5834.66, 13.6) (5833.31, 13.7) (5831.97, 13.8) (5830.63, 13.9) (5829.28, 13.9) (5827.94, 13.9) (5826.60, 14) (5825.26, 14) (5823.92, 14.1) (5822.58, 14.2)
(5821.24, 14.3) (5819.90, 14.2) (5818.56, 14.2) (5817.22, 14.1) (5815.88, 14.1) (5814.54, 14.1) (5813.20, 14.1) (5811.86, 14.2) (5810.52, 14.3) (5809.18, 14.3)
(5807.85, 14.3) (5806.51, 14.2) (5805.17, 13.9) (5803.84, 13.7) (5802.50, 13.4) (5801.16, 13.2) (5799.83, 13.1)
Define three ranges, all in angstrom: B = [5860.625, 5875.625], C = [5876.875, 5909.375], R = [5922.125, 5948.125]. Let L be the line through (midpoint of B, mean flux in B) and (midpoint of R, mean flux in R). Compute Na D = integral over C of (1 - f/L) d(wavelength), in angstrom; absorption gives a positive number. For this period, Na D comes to 1.19 angstrom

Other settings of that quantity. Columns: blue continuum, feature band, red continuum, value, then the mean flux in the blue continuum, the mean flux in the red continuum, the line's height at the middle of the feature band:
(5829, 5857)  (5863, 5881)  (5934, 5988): -0.59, 13.2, 13.7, 13.3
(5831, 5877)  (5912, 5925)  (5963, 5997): -0.57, 13.3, 13.6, 13.5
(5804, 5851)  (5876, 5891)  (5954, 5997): 0.46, 13.7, 13.6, 13.7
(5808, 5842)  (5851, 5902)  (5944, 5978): 2.37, 13.9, 13.9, 13.9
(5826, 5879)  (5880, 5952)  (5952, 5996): -0.26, 13.4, 13.6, 13.5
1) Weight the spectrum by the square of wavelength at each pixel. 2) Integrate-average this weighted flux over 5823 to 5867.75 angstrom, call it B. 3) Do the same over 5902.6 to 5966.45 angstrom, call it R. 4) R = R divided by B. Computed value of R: 1.07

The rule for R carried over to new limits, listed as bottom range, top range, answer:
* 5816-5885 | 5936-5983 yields 1.06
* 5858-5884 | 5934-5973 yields 1.05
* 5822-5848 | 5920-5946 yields 1.05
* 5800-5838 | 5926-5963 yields 1.03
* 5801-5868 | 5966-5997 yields 1.05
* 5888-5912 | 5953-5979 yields 1.07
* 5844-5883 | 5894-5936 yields 1.04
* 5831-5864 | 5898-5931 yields 1.07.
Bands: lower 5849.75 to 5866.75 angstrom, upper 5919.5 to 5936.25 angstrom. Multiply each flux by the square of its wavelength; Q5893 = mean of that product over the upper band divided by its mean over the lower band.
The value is 1.07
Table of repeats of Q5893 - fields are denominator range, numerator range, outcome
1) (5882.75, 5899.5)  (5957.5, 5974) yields 1.12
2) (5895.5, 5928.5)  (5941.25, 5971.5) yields 1.03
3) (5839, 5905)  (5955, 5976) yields 1.09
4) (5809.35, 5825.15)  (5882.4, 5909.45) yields 0.95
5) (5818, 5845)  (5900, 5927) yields 1.04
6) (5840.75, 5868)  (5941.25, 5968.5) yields 1.09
